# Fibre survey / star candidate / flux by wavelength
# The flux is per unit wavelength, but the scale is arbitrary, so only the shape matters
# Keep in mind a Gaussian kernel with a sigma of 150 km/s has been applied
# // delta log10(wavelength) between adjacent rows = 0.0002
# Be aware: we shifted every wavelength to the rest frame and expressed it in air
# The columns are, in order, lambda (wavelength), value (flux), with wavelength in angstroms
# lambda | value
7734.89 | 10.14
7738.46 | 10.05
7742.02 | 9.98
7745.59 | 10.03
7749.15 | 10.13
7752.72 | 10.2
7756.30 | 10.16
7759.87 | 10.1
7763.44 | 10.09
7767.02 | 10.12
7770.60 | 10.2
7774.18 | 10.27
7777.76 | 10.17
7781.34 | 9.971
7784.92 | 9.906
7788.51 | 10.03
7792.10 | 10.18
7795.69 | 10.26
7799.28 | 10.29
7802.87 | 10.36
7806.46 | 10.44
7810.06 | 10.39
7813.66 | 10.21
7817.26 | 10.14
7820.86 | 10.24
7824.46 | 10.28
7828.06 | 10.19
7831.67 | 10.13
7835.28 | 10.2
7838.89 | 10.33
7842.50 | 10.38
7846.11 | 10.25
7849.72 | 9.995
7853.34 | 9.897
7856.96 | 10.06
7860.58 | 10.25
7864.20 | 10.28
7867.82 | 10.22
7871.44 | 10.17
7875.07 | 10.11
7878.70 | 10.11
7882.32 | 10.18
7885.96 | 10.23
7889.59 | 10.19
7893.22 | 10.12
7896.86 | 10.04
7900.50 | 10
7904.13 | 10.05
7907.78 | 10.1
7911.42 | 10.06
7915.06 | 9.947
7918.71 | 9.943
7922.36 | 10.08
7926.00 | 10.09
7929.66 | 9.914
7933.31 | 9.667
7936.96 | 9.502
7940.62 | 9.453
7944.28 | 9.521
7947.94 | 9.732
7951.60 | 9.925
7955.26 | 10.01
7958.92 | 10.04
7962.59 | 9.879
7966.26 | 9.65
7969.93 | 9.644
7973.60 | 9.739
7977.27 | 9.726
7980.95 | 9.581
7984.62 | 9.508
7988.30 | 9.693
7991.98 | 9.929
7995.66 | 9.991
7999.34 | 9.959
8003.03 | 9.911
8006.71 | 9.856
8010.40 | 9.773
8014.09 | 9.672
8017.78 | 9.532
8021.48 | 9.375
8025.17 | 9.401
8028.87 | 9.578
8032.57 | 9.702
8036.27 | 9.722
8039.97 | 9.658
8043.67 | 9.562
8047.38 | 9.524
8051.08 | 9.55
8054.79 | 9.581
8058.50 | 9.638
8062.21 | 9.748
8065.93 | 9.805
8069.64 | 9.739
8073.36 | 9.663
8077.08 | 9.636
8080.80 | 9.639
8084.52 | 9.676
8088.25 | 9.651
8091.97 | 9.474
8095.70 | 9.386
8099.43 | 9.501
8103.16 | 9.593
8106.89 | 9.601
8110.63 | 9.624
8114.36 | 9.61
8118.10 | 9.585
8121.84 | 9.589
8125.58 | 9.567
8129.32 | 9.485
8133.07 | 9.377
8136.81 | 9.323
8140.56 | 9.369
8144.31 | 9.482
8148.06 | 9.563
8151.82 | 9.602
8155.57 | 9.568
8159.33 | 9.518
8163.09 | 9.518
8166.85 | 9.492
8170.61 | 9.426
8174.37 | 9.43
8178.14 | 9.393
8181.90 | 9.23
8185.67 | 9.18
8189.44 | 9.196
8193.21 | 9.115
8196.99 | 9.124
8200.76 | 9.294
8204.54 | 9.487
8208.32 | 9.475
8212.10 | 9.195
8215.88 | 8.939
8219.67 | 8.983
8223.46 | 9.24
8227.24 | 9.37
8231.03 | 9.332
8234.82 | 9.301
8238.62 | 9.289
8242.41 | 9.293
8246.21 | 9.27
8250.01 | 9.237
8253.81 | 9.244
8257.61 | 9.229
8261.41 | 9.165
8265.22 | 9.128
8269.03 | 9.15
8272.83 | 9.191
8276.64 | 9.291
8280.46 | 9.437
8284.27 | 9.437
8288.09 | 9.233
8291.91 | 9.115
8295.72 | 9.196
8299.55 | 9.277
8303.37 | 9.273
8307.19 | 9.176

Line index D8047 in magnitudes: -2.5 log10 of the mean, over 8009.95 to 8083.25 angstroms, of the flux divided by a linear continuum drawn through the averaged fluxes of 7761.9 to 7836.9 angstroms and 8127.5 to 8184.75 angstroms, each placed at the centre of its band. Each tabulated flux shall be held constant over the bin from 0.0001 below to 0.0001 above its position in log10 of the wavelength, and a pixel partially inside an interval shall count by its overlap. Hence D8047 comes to 0.01 mag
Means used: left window 10.2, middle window 9.62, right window 9.45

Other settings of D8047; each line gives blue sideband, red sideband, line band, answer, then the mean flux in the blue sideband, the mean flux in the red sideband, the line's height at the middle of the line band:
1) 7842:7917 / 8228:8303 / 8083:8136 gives 0.007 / 10.1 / 9.26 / 9.61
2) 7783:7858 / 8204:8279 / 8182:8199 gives 0.022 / 10.2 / 9.24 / 9.35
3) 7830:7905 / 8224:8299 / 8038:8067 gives 0.012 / 10.2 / 9.26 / 9.73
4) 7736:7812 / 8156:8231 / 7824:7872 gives -0.019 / 10.2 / 9.3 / 10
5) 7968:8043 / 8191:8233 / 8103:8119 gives -0.017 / 9.7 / 9.23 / 9.46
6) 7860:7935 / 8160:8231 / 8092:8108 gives 0.004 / 10.1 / 9.29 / 9.54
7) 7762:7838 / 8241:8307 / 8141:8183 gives -0.001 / 10.2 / 9.24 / 9.47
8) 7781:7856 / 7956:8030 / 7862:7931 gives -0.012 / 10.2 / 9.73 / 9.99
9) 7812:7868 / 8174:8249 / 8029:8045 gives 0.004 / 10.2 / 9.25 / 9.69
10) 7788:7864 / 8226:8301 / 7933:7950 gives 0.044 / 10.2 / 9.26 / 9.96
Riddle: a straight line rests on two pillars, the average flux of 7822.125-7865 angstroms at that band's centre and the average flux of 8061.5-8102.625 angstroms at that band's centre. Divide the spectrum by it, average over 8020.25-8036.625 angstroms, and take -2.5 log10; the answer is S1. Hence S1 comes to 0.02 mag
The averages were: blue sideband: 10.2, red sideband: 9.62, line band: 9.55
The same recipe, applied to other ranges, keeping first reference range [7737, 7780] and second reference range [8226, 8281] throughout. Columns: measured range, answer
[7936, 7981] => 0.00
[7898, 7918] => -0.02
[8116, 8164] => -0.01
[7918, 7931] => -0.02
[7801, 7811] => -0.04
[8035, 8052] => 0.00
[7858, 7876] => -0.03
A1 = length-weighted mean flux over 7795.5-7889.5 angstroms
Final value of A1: 10.2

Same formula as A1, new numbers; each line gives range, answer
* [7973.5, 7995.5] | 9.72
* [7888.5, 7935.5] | 10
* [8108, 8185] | 9.48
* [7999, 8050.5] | 9.65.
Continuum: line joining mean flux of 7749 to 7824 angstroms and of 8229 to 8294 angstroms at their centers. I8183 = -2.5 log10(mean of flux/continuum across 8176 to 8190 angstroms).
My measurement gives 0.02 mag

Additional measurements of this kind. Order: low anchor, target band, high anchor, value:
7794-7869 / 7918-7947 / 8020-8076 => 0.02 mag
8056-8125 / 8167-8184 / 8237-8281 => 0.00 mag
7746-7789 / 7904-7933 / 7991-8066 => -0.01 mag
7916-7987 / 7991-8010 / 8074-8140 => -0.02 mag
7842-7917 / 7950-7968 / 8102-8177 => 0.00 mag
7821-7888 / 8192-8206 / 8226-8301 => 0.02 mag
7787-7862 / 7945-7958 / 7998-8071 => 0.00 mag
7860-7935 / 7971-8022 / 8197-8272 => 0.01 mag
